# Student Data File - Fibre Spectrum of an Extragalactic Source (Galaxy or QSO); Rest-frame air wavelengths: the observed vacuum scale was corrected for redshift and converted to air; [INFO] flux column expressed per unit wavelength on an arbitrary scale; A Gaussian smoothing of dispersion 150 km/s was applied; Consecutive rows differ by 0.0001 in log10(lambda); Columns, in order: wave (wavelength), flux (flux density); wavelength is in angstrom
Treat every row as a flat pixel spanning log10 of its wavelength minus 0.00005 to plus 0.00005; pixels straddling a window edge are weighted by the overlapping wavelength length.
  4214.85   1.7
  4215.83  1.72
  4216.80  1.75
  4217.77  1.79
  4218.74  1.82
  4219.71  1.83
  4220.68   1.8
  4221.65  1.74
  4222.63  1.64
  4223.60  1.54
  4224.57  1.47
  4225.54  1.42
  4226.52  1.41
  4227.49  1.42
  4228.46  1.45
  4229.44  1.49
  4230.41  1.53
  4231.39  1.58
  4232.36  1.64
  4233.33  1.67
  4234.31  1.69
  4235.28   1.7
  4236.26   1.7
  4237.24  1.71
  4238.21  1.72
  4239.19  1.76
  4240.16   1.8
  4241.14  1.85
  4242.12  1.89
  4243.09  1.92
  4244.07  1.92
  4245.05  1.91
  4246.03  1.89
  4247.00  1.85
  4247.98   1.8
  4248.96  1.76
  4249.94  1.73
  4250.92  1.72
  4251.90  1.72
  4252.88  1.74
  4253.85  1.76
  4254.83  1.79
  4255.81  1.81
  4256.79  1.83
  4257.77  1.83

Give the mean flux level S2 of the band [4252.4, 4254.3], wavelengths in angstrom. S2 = 1.76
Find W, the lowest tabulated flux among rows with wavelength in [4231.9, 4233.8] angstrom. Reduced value 1.64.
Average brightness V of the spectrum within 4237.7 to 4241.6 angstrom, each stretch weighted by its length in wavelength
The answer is 1.78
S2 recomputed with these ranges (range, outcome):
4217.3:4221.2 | 1.81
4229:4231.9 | 1.54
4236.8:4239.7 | 1.74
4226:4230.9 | 1.46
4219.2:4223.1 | 1.75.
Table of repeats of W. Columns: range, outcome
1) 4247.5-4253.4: 1.72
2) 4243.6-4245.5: 1.91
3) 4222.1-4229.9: 1.41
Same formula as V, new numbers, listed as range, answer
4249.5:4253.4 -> 1.73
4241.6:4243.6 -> 1.91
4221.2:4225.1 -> 1.59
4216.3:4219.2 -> 1.79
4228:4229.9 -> 1.47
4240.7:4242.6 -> 1.87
